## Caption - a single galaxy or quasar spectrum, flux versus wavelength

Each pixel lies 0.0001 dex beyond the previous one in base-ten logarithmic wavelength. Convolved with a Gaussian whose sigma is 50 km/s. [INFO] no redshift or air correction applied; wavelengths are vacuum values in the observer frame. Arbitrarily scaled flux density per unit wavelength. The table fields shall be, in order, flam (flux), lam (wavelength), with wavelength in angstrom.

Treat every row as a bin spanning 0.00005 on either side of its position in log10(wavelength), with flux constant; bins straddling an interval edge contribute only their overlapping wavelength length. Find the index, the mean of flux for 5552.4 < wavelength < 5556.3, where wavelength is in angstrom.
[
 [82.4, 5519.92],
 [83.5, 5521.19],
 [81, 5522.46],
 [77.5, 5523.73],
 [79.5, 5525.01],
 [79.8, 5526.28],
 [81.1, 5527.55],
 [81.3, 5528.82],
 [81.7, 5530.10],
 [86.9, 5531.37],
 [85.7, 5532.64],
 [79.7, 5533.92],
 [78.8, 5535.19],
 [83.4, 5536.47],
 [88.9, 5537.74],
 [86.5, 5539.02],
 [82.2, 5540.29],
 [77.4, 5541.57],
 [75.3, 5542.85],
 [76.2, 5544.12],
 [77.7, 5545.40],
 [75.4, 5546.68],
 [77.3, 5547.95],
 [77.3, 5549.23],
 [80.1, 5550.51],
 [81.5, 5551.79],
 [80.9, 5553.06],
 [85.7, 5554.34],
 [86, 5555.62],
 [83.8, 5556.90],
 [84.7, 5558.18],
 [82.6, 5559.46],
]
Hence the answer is 84.3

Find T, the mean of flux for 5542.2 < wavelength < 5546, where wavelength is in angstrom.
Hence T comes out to 76.4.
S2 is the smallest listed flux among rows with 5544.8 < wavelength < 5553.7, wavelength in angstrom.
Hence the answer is 75.4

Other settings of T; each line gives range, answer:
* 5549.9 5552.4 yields 80.7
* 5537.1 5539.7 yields 87.8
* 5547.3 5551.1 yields 78.3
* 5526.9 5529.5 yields 81.2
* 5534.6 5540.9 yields 84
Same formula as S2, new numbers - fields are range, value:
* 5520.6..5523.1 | 81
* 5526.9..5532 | 81.1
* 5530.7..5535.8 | 78.8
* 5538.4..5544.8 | 75.3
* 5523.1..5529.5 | 77.5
